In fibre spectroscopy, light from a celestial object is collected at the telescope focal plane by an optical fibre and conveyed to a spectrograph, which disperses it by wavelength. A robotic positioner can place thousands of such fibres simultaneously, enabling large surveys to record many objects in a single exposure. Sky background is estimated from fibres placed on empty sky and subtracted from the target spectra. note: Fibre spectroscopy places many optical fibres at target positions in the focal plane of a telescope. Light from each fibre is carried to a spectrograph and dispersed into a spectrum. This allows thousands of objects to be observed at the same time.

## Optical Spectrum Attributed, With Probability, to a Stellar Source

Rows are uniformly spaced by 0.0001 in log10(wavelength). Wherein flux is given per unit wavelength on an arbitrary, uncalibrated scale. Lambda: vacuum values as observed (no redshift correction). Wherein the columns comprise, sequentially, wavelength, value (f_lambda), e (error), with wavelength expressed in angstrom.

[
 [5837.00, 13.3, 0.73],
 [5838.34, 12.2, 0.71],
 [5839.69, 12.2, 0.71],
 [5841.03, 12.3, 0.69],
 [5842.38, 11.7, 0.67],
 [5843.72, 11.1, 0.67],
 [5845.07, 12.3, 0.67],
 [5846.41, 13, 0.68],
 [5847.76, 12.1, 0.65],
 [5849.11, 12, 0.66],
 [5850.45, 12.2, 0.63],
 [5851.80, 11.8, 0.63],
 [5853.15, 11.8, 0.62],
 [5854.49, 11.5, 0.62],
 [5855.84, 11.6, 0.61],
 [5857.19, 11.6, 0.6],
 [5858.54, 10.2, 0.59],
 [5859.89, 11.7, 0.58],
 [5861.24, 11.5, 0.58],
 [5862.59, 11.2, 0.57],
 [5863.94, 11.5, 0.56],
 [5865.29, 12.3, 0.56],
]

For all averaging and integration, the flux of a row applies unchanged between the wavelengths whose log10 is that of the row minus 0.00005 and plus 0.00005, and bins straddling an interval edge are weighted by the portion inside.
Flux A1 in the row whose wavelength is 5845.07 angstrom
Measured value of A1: 12.3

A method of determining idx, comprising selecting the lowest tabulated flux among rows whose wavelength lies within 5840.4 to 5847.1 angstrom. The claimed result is 11.1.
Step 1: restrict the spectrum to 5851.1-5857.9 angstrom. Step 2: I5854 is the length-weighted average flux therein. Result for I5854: 11.7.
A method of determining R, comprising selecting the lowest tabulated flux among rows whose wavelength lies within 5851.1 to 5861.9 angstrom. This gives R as 10.2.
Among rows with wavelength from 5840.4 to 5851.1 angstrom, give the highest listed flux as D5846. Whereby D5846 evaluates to 13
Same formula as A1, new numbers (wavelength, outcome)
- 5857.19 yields 11.6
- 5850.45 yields 12.2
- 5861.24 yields 11.5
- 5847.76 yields 12.1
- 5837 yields 13.3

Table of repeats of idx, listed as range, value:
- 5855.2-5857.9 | 11.6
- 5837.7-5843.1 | 11.7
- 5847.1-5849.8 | 12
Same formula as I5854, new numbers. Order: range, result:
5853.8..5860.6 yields 11.3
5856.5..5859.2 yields 10.9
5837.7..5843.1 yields 12.1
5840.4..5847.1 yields 12.1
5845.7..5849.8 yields 12.4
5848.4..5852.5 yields 12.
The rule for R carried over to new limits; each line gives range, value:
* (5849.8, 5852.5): 11.8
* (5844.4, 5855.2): 11.5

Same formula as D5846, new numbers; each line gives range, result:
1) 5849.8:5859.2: 12.2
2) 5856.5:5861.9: 11.7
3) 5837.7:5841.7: 12.3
